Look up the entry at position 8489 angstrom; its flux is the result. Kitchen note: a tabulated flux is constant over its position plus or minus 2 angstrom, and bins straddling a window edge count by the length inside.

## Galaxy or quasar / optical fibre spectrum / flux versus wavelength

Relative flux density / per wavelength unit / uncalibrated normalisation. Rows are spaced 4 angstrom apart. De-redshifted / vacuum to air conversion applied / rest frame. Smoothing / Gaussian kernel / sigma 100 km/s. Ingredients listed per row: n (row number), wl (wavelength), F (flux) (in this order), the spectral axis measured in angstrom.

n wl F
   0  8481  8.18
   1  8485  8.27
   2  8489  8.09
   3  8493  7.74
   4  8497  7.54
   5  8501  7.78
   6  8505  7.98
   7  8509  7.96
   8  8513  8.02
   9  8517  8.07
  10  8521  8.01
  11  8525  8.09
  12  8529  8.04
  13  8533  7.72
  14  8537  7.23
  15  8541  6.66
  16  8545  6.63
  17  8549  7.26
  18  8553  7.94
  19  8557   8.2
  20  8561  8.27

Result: 8.09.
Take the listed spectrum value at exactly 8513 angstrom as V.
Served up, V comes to 8.02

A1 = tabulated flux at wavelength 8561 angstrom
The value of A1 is 8.27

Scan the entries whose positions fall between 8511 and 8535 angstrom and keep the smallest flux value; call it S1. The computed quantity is 7.72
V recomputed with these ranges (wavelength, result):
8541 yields 6.66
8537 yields 7.23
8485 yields 8.27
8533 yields 7.72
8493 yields 7.74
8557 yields 8.2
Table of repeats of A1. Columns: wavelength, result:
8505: 7.98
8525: 8.09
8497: 7.54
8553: 7.94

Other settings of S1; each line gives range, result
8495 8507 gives 7.54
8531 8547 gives 6.63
